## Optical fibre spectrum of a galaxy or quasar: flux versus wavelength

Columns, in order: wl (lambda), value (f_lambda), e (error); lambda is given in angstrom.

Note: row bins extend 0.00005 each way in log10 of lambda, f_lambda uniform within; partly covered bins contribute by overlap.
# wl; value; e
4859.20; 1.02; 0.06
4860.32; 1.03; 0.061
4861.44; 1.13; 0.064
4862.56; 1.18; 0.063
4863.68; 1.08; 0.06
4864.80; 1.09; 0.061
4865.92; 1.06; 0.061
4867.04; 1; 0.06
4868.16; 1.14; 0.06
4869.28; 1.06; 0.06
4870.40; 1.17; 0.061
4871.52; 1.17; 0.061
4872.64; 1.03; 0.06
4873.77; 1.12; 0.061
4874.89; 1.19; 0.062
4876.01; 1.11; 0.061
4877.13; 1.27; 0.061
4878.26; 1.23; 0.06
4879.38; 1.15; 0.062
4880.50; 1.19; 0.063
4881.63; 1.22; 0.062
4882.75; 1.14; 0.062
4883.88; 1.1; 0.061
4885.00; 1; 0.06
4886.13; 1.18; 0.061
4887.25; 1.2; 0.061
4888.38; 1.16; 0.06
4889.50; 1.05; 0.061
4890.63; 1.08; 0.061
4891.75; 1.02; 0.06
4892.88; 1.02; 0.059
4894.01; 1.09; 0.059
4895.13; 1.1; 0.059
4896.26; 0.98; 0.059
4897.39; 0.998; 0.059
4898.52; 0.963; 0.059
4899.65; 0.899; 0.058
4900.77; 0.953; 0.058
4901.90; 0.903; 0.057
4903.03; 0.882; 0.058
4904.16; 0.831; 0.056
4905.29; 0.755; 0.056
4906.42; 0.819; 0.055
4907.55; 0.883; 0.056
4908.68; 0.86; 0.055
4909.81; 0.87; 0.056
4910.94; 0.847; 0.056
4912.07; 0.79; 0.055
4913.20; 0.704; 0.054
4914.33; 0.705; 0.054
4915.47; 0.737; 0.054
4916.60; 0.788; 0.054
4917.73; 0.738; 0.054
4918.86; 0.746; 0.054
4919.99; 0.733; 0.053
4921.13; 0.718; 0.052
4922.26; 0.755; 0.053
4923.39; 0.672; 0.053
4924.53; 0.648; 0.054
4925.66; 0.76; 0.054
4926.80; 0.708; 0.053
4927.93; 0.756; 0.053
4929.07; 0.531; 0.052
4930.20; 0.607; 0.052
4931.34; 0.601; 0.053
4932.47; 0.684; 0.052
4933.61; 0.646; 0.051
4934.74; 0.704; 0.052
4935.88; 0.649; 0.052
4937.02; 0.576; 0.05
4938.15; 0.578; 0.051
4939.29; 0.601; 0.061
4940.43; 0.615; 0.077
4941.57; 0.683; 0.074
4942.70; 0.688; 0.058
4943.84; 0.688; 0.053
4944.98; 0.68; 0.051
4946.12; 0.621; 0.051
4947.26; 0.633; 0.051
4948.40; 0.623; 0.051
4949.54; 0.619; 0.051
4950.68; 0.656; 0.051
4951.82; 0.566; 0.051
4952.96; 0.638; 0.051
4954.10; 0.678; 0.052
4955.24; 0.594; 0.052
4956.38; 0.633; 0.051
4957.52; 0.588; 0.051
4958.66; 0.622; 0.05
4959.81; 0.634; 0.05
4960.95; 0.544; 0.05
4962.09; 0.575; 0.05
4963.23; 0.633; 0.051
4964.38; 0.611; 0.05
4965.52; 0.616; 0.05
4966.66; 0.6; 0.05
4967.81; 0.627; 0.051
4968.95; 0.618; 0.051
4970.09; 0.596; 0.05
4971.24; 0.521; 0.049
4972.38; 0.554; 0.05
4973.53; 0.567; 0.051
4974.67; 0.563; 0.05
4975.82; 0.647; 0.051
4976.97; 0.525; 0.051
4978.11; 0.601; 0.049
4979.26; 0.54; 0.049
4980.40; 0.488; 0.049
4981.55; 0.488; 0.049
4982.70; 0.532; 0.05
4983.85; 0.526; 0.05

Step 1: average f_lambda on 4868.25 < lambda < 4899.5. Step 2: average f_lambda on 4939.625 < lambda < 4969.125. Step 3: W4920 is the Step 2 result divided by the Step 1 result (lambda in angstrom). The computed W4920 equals 0.56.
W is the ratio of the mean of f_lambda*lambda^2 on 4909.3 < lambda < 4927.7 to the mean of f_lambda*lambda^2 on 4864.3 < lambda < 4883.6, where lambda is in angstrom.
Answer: 0.7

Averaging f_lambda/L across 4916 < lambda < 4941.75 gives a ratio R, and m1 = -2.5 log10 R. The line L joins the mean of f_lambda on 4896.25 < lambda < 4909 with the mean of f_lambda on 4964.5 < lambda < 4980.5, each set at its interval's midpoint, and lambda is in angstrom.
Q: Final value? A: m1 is 0.15 mag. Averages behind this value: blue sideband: 0.89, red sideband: 0.58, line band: 0.674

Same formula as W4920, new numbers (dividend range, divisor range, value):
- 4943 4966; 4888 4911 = 0.66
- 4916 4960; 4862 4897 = 0.59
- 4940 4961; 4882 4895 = 0.58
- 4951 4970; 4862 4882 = 0.54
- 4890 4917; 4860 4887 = 0.79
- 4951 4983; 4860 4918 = 0.58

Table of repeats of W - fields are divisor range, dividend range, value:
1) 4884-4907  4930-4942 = 0.64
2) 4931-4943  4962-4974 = 0.94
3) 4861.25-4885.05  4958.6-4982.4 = 0.53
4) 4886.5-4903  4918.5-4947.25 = 0.66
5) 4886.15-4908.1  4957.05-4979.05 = 0.62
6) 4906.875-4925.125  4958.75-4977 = 0.79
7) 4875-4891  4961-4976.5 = 0.53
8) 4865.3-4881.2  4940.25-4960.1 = 0.58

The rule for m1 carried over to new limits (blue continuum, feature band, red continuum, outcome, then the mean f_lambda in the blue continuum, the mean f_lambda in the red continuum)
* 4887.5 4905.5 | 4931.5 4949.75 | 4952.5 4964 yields 0.12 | 0.988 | 0.613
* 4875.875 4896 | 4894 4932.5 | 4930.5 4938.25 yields 0.07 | 1.13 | 0.637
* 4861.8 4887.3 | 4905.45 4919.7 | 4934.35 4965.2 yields 0.12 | 1.13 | 0.626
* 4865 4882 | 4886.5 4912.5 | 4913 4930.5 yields -0.06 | 1.14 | 0.708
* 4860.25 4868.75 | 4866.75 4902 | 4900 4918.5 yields -0.13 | 1.09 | 0.817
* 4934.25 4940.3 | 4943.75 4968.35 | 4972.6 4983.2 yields -0.06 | 0.619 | 0.55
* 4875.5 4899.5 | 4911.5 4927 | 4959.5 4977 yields 0.23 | 1.1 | 0.591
